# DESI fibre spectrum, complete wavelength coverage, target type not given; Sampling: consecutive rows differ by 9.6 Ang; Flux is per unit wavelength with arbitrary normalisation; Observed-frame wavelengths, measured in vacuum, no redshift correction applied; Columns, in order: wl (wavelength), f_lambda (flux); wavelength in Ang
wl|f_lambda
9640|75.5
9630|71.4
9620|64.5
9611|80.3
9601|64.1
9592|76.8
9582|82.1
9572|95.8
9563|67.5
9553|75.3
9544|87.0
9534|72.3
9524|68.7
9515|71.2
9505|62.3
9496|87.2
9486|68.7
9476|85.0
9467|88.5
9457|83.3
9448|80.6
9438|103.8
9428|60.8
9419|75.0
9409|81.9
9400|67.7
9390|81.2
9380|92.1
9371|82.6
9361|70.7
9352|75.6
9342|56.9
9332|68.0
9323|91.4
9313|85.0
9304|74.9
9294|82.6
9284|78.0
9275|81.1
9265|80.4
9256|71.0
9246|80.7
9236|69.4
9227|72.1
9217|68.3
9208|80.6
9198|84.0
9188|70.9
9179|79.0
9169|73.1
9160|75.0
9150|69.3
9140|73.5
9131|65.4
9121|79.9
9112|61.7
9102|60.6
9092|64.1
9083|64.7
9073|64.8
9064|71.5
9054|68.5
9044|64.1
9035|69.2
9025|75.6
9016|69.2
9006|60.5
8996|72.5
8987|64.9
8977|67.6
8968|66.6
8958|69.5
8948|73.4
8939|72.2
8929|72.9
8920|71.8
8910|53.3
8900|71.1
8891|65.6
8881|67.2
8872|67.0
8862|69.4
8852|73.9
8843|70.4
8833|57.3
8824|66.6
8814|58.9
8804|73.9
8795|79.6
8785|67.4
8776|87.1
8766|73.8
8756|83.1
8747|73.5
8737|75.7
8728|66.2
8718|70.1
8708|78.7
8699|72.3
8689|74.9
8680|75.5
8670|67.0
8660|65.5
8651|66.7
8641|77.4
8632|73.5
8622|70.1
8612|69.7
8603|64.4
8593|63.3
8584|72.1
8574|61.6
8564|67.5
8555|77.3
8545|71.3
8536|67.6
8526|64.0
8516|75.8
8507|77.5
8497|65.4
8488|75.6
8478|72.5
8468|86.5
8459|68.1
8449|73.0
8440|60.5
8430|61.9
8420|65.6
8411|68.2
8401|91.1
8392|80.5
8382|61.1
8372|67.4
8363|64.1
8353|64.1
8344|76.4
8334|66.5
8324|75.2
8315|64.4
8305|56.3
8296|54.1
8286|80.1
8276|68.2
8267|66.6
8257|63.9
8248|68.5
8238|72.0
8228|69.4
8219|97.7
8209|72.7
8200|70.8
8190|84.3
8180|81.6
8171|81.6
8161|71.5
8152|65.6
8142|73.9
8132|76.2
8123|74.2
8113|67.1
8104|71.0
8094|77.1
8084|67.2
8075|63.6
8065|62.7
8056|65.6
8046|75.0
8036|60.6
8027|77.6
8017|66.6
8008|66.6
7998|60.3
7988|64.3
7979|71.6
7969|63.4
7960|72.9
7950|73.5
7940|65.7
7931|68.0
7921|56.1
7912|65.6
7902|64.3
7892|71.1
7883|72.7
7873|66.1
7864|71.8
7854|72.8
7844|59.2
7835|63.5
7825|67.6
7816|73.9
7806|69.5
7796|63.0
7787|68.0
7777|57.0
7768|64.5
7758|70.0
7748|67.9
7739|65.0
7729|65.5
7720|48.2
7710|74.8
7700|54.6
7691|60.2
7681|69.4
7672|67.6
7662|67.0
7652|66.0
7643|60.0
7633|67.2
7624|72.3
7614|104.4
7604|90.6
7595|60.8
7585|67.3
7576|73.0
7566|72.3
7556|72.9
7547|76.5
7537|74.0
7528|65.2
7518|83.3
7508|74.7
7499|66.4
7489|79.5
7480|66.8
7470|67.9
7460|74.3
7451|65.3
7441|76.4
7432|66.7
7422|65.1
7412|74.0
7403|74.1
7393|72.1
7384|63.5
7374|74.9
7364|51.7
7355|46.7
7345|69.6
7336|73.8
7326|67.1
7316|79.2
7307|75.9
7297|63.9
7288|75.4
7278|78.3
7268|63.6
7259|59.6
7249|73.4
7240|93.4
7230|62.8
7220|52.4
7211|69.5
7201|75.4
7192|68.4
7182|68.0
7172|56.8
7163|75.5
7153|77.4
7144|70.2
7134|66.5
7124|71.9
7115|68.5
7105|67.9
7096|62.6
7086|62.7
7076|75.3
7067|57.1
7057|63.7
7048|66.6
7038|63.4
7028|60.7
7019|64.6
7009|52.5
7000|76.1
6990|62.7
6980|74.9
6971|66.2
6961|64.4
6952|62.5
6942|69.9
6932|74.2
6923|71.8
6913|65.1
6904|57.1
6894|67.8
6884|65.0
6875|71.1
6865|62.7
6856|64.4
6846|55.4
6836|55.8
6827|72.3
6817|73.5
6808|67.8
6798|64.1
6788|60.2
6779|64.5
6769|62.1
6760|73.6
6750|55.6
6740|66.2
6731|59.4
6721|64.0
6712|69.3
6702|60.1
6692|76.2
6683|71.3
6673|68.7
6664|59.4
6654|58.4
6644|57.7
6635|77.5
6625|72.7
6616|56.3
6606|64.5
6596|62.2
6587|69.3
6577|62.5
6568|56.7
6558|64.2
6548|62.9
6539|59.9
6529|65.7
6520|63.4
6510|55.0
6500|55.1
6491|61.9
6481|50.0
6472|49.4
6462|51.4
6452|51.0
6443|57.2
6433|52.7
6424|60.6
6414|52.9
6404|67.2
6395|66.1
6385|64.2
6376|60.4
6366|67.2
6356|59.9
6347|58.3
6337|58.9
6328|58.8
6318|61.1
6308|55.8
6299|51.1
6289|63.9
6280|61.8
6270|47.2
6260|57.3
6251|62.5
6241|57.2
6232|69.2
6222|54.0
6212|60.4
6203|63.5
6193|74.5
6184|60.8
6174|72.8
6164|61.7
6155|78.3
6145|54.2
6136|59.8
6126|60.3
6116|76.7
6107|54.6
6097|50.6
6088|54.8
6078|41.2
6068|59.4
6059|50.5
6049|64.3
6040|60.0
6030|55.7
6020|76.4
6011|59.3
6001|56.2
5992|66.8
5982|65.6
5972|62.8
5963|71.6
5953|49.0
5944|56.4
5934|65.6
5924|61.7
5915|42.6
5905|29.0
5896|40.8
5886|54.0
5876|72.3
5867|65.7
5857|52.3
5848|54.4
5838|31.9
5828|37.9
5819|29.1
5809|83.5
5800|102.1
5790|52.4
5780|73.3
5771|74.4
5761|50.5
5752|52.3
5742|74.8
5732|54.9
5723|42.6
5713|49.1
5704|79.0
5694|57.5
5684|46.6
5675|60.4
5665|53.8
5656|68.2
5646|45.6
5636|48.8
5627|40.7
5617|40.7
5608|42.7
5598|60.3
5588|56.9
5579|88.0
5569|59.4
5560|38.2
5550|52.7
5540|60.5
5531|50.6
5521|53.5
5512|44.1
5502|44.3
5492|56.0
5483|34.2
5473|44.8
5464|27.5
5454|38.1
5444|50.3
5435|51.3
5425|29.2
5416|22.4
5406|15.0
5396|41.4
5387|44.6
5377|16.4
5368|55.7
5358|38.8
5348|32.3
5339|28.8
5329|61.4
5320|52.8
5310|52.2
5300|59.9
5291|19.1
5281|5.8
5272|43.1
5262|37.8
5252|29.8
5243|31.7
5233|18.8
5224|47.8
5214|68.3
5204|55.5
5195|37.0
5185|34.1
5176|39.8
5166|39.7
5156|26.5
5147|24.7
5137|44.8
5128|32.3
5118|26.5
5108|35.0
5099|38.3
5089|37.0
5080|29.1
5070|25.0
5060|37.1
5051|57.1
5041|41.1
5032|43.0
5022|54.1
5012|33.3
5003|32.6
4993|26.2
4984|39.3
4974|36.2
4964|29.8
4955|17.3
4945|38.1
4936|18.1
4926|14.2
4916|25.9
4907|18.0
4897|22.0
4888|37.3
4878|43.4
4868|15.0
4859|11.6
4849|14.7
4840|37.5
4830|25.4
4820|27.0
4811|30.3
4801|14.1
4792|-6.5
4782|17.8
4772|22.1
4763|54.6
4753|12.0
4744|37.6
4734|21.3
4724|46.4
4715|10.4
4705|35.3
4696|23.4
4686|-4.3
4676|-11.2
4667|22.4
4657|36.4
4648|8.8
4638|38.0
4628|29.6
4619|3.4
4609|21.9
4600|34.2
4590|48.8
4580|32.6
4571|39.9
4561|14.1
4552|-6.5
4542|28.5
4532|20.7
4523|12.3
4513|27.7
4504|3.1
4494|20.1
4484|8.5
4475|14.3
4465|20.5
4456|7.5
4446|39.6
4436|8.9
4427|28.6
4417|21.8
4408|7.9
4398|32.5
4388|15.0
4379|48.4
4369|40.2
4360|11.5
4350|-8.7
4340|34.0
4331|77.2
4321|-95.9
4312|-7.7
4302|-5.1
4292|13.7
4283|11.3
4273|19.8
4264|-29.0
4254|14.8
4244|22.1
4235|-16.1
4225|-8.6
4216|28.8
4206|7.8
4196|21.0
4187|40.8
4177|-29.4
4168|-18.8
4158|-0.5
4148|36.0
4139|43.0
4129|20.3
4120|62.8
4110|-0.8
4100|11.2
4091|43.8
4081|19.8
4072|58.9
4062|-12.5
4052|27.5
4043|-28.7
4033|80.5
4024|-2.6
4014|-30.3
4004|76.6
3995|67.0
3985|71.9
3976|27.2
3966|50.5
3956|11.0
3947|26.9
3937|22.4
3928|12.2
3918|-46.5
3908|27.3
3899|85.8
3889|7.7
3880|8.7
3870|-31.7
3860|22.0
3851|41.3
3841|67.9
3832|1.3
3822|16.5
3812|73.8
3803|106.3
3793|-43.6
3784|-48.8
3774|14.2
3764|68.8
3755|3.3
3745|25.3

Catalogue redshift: 0.248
